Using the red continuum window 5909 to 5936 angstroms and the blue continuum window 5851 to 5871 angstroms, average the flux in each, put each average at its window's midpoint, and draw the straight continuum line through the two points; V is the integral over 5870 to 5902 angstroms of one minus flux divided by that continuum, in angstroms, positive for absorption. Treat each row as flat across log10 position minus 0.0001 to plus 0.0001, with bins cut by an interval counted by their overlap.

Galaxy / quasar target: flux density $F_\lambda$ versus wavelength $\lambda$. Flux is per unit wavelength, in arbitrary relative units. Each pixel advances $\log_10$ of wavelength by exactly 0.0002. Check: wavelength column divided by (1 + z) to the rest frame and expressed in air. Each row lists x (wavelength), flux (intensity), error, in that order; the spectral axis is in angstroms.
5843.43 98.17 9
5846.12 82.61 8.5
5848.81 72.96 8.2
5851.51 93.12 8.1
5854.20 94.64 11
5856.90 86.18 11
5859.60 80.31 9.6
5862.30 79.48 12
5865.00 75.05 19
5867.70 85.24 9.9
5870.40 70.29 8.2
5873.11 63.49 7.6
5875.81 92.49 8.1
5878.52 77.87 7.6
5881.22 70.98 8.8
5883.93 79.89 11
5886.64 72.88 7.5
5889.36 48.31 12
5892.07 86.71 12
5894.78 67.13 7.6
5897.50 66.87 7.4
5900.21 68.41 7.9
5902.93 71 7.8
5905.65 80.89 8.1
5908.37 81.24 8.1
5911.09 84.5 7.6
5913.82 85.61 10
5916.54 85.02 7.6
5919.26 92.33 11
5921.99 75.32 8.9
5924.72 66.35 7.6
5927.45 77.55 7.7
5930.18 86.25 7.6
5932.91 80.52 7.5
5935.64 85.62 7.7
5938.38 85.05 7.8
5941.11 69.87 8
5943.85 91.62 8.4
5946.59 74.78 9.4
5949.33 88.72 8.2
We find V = 4.0 angstroms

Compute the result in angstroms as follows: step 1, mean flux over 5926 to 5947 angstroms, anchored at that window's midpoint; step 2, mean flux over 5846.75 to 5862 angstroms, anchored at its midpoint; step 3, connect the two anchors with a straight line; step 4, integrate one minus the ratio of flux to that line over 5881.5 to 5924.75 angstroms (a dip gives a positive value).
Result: 3.6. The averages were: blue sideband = 84.9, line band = 75.9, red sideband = 81.6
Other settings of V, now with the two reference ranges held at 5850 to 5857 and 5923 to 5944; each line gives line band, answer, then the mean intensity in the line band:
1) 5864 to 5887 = 3.1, 76.7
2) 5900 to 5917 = 0.7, 80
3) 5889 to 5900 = 2.1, 69.1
